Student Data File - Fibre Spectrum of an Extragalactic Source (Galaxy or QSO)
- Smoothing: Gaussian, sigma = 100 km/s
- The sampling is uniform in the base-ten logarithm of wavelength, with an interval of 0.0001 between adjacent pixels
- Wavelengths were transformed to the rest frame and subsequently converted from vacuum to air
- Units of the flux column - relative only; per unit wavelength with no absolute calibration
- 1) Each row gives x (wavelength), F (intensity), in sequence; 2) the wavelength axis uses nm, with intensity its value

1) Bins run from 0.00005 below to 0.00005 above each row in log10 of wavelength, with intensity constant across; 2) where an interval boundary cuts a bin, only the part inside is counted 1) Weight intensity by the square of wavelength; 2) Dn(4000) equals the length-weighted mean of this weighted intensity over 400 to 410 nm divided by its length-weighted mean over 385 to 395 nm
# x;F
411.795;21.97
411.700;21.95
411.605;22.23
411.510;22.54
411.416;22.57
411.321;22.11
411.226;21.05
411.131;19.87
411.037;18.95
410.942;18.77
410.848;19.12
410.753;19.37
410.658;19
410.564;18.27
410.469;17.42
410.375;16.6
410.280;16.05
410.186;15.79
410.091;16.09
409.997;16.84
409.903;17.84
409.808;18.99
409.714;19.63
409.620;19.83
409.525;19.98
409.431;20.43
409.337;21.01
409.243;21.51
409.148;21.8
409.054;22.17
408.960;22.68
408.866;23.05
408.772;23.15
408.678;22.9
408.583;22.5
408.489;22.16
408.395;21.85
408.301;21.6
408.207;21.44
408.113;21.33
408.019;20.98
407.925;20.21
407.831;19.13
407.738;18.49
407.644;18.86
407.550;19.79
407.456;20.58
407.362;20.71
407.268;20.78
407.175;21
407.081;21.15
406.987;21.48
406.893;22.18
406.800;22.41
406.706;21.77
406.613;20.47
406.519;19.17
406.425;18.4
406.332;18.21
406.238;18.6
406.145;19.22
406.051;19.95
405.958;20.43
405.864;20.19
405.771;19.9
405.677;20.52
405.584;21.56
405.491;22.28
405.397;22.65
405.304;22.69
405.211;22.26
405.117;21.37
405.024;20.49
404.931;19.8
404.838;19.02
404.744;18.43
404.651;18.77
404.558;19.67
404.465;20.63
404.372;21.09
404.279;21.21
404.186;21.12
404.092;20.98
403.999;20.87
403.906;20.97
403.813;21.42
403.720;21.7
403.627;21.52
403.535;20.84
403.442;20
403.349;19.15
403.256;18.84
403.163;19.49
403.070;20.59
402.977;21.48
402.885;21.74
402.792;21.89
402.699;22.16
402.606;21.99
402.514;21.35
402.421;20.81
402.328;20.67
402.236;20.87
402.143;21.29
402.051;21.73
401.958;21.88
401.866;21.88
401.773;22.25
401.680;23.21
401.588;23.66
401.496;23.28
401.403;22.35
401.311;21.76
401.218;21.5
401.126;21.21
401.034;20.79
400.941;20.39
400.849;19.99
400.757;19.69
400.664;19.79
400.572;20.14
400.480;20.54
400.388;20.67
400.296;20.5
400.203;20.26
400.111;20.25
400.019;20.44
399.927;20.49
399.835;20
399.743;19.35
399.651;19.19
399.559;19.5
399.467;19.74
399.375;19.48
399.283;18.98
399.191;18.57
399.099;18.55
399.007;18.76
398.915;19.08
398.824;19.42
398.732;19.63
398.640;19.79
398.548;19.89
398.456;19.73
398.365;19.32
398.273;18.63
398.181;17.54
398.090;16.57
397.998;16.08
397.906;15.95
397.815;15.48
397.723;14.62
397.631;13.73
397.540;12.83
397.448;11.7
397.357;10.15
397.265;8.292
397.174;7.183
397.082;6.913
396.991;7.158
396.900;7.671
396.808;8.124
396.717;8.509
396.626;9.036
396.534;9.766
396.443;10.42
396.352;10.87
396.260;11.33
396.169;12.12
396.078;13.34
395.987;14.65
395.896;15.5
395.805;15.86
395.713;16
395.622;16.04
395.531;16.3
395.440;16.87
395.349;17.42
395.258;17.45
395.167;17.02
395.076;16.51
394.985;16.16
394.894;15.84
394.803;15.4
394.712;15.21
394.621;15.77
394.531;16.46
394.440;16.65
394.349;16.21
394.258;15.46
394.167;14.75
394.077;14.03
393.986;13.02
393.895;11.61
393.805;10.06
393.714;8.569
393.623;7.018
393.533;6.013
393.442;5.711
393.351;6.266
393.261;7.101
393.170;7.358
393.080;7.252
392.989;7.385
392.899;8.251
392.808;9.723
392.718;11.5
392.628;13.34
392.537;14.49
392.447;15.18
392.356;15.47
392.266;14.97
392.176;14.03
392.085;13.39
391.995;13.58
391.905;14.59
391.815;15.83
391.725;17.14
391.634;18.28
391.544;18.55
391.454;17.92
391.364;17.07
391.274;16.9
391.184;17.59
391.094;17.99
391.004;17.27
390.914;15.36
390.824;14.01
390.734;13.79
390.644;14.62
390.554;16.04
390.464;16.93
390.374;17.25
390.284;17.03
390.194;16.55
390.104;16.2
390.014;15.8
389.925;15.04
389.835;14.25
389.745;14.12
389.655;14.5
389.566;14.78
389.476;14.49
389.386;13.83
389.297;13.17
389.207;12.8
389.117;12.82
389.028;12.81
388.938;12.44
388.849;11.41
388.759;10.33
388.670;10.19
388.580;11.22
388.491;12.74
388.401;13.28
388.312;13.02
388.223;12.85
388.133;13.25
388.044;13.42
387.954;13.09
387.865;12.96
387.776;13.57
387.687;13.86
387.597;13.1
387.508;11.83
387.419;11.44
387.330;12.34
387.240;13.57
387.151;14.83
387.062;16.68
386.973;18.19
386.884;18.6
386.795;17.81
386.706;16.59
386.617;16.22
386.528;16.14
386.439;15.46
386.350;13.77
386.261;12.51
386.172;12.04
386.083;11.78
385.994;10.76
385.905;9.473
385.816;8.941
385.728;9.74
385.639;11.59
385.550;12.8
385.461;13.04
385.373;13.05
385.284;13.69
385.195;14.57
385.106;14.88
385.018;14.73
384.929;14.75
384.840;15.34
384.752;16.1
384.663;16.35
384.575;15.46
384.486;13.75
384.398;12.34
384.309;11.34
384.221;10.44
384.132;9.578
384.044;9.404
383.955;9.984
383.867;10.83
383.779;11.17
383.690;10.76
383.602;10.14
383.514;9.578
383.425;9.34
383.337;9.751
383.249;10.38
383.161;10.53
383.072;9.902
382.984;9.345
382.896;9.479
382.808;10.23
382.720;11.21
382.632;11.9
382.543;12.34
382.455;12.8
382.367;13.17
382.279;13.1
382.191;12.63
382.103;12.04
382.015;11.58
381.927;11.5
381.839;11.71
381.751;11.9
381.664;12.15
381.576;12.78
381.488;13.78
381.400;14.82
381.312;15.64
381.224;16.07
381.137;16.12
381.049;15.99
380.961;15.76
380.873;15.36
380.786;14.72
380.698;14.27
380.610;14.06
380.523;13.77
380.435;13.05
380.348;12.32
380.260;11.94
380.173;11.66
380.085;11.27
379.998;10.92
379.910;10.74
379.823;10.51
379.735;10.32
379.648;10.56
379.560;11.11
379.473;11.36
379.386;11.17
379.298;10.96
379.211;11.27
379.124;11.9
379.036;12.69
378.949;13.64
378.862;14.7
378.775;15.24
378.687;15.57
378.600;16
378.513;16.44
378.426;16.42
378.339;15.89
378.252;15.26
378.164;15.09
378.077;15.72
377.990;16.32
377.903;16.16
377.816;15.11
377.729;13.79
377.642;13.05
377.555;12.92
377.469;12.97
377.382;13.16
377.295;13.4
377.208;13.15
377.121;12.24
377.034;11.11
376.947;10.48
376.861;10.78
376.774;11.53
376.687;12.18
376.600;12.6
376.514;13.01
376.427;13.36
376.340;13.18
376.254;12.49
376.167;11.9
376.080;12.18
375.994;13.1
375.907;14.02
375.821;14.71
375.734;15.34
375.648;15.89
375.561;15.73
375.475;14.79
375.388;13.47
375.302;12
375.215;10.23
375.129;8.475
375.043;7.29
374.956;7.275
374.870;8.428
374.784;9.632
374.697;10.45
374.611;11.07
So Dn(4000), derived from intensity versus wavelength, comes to 1.65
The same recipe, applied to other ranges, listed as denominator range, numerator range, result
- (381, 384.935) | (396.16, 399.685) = 1.30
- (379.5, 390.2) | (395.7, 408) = 1.59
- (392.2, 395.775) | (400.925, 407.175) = 1.69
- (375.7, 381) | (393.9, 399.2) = 1.22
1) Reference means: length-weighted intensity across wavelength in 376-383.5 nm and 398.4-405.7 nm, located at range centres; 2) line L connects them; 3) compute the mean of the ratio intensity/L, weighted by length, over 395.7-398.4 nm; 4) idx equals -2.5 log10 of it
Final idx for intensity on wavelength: 0.46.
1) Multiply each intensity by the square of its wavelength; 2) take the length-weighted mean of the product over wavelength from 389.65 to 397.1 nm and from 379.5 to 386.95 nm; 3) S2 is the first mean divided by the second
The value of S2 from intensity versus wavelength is 1.1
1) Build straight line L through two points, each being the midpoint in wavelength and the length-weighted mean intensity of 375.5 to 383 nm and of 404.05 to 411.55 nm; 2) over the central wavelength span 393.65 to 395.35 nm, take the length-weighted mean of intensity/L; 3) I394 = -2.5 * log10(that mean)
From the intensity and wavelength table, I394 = 0.15 mag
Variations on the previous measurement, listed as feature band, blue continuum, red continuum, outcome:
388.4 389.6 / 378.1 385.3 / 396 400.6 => 0.12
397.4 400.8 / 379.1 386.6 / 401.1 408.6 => 0.01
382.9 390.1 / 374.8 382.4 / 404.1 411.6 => 0.16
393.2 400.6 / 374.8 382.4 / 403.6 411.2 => 0.18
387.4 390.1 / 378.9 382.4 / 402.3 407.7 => 0.17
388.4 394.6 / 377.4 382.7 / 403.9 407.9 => 0.21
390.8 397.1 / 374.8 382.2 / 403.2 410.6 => 0.27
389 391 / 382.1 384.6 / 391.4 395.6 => -0.18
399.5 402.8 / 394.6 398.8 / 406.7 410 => -0.25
